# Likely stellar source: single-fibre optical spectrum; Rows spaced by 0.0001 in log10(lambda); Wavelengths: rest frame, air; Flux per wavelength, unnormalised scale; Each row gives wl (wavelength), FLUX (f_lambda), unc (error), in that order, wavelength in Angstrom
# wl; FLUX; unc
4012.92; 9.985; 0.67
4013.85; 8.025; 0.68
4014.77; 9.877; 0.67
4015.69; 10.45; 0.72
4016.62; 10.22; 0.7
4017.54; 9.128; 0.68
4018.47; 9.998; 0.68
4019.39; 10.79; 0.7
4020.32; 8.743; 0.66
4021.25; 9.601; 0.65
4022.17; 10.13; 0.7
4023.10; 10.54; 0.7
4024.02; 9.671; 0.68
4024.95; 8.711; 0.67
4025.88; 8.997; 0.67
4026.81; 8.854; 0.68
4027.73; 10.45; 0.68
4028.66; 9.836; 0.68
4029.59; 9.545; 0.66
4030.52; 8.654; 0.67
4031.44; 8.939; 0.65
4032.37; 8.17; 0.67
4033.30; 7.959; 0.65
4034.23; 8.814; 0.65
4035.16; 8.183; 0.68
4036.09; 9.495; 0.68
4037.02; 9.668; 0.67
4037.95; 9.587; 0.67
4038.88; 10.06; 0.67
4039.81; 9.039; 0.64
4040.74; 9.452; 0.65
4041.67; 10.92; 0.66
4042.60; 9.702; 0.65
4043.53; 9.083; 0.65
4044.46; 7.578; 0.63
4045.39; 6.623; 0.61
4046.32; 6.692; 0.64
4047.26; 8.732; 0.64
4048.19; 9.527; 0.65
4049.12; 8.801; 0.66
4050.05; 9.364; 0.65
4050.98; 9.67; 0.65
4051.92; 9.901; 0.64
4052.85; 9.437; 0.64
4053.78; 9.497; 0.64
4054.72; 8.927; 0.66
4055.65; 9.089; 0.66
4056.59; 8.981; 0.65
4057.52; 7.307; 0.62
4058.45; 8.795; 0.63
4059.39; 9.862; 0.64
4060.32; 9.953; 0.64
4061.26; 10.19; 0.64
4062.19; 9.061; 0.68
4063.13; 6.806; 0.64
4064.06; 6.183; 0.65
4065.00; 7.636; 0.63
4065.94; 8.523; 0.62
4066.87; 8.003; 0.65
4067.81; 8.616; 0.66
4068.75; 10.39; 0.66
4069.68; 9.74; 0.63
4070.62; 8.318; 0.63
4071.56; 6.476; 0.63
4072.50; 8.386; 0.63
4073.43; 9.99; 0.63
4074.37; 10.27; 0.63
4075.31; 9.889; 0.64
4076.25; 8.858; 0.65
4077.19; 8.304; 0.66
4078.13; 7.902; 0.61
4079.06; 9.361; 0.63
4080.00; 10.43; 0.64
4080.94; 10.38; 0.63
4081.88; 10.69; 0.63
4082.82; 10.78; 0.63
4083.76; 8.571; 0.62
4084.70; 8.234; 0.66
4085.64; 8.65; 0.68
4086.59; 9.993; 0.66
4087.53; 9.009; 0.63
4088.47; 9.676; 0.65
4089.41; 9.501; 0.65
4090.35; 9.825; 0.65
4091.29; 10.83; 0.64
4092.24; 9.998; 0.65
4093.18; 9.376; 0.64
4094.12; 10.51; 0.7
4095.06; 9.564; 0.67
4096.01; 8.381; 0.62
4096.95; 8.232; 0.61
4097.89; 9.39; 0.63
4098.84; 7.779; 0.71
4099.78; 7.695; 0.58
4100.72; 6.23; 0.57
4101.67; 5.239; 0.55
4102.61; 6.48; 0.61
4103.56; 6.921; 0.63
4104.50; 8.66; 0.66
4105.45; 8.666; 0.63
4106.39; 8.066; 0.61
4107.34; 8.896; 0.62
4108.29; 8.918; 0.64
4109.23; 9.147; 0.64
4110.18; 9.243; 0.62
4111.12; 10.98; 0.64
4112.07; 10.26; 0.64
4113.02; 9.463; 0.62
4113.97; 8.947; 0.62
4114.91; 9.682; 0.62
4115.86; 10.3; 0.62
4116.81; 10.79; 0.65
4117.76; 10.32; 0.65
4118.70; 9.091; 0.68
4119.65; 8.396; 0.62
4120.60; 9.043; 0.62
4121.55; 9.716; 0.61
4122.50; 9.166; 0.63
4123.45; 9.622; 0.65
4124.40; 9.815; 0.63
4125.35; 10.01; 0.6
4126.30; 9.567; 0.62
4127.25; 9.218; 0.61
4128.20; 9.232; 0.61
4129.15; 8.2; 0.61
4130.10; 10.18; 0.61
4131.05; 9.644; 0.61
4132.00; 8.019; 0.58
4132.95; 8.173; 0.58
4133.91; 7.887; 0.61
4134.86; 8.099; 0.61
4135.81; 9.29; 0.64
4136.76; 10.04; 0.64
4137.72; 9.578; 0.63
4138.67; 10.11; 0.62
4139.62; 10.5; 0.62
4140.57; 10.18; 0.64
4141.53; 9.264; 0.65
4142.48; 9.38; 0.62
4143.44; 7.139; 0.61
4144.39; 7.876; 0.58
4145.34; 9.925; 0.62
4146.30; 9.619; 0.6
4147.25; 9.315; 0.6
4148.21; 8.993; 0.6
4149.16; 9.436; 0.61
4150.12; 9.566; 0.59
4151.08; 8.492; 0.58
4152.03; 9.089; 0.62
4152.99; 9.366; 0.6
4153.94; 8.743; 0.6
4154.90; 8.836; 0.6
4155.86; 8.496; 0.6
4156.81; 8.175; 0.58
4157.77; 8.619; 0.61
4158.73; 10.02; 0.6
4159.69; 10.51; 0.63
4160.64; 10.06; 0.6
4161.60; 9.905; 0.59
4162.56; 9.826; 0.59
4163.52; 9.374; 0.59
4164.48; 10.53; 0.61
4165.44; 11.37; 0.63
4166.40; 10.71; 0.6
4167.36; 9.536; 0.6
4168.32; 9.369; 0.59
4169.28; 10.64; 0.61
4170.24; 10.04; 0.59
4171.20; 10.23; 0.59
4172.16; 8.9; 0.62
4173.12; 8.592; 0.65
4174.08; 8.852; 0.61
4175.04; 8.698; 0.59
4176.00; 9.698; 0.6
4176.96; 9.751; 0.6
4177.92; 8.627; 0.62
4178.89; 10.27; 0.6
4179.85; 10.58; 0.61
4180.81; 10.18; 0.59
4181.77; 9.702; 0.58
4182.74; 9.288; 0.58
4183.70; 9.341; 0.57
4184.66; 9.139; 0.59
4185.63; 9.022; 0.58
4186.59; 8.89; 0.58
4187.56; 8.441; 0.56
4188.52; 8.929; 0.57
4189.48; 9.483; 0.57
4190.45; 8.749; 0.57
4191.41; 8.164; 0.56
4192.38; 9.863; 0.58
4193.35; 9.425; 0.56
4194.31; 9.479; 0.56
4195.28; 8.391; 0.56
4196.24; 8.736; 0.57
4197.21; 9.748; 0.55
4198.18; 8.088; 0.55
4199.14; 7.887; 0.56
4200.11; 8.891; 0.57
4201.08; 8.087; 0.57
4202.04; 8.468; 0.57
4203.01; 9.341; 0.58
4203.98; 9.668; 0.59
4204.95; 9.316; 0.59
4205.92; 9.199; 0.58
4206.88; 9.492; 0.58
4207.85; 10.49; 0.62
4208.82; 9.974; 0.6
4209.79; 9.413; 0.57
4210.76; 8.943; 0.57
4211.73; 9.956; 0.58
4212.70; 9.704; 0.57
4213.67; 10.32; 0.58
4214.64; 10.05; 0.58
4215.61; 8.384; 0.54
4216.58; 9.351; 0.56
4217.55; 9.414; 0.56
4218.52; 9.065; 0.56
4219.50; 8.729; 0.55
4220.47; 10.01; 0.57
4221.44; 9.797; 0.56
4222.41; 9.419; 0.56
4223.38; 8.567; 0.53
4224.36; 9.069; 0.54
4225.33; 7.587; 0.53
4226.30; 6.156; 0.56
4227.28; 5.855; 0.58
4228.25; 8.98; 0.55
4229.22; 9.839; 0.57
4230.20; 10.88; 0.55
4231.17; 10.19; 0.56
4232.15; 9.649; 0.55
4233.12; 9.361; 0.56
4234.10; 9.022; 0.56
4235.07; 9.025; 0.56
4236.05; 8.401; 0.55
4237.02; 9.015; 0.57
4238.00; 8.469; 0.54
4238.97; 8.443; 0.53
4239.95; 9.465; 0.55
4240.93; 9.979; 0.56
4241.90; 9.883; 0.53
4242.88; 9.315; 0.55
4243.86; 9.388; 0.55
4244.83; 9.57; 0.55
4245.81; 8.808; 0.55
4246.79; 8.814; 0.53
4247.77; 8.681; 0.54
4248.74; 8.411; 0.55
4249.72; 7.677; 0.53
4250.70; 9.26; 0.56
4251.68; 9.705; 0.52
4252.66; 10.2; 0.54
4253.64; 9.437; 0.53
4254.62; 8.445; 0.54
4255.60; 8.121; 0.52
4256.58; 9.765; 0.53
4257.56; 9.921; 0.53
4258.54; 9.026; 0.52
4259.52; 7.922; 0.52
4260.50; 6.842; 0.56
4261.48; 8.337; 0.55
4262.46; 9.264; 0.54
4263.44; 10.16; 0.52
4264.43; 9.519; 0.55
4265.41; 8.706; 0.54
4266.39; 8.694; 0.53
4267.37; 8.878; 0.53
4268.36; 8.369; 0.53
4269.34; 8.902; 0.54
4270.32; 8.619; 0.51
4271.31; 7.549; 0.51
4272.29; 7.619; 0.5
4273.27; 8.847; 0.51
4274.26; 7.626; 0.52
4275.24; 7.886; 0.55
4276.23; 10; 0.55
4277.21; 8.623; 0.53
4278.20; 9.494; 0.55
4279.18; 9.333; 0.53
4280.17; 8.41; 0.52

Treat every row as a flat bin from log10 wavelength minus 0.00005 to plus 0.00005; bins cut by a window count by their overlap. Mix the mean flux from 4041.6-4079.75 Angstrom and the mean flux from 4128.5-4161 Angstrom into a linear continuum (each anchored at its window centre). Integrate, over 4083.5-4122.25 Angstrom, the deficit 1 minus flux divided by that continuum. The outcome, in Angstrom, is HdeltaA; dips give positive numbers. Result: -0.1 Angstrom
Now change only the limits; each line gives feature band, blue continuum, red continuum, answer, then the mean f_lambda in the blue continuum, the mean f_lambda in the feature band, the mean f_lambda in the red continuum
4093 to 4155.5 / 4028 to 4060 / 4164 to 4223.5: 1.2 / 9.01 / 9.03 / 9.38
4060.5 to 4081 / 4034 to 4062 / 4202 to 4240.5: 0.7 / 9.1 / 8.79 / 9.17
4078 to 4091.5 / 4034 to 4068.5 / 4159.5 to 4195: -0.8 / 8.87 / 9.61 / 9.56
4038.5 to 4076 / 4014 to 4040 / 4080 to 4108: 1.2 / 9.42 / 8.88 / 8.86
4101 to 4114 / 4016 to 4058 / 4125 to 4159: 0.9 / 9.18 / 8.51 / 9.11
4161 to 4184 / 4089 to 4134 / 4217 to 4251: -1.9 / 9.04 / 9.75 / 8.98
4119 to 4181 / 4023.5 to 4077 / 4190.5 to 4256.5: -2.5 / 8.94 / 9.38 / 9.09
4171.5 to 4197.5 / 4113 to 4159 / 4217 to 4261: -0.3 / 9.23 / 9.22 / 8.97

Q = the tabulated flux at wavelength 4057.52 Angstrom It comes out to 7.307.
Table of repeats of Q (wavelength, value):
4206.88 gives 9.492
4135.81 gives 9.29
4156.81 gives 8.175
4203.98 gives 9.668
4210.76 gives 8.943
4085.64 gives 8.65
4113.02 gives 9.463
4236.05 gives 8.401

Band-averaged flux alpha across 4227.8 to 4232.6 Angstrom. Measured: 9.91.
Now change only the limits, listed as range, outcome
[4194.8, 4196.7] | 8.59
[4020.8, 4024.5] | 10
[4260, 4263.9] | 8.65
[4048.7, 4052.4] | 9.44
